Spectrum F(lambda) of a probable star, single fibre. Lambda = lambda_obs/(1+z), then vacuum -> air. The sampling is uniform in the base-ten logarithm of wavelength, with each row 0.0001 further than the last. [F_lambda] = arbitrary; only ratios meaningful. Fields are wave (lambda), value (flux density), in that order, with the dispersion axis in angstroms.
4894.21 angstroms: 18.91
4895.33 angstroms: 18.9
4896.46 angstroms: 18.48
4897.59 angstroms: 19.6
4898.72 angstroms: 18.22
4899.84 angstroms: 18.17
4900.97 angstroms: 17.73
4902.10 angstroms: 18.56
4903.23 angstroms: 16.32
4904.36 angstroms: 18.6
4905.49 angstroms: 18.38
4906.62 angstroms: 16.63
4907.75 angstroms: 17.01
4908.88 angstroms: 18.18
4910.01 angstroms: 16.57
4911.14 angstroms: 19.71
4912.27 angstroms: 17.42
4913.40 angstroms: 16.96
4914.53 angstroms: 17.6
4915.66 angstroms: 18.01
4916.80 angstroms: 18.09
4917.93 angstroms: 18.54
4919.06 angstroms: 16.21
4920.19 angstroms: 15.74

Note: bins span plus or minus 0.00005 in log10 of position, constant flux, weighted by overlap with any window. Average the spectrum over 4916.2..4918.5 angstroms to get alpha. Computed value 18.3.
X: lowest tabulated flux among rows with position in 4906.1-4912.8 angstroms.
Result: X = 16.57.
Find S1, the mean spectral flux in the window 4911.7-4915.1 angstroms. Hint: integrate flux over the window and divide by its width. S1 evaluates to 17.4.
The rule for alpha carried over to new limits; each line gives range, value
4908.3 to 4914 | 17.8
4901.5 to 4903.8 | 17.4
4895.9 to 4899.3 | 18.8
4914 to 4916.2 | 17.8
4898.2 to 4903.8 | 17.8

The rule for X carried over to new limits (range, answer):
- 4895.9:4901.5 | 17.73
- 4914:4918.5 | 17.6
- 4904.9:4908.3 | 16.63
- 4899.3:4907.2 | 16.32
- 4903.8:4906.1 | 18.38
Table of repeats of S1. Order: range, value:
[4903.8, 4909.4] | 17.8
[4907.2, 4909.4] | 17.6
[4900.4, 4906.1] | 17.9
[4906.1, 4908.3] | 16.8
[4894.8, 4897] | 18.7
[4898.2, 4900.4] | 18.3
